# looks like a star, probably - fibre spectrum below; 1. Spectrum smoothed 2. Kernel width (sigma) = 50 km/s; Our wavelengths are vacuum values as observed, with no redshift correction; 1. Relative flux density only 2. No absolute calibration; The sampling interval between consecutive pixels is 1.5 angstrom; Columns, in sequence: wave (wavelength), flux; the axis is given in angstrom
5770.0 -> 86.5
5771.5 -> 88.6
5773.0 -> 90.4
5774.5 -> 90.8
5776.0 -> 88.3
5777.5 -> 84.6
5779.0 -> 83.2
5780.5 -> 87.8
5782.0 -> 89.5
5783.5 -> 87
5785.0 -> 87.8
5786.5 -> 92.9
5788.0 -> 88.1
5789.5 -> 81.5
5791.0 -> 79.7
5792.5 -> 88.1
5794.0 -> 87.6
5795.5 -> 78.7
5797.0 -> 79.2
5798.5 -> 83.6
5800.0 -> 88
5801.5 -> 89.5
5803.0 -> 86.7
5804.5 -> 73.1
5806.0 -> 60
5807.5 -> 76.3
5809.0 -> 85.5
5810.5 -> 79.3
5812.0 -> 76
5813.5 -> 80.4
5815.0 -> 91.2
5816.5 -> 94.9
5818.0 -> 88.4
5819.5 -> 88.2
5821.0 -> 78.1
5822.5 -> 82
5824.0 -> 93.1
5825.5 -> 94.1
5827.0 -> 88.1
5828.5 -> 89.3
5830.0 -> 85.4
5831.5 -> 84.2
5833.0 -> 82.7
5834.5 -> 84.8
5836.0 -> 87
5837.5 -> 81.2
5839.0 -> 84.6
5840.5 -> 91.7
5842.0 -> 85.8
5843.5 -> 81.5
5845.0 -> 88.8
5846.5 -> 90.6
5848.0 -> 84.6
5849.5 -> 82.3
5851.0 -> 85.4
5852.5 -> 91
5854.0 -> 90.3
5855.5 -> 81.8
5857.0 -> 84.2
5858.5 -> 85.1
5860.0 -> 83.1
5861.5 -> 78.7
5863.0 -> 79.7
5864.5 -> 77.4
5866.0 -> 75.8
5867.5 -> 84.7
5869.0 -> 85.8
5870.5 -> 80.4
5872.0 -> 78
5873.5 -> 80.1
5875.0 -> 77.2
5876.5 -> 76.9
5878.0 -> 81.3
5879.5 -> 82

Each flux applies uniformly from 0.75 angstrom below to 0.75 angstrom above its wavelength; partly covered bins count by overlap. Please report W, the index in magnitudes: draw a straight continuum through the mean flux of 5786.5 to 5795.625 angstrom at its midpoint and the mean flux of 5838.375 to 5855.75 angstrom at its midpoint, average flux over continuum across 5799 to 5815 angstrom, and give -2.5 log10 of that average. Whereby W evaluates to 0.07 mag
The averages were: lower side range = 85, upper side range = 86.7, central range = 80.1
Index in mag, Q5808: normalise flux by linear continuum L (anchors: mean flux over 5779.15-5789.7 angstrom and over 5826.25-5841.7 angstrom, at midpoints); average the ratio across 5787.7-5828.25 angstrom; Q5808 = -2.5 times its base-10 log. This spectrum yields 0.04 mag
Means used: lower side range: 87.9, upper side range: 85.9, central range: 83.7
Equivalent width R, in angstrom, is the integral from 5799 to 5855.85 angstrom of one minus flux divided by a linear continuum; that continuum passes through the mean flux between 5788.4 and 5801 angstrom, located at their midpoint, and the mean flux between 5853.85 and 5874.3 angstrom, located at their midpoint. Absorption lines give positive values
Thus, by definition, -1.6 angstrom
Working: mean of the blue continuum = 83.6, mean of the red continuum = 81.5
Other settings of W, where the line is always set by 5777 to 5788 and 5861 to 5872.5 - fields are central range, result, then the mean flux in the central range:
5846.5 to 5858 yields -0.06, 86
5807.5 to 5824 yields 0.00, 84.4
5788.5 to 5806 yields 0.05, 82.3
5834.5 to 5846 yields -0.04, 85.8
